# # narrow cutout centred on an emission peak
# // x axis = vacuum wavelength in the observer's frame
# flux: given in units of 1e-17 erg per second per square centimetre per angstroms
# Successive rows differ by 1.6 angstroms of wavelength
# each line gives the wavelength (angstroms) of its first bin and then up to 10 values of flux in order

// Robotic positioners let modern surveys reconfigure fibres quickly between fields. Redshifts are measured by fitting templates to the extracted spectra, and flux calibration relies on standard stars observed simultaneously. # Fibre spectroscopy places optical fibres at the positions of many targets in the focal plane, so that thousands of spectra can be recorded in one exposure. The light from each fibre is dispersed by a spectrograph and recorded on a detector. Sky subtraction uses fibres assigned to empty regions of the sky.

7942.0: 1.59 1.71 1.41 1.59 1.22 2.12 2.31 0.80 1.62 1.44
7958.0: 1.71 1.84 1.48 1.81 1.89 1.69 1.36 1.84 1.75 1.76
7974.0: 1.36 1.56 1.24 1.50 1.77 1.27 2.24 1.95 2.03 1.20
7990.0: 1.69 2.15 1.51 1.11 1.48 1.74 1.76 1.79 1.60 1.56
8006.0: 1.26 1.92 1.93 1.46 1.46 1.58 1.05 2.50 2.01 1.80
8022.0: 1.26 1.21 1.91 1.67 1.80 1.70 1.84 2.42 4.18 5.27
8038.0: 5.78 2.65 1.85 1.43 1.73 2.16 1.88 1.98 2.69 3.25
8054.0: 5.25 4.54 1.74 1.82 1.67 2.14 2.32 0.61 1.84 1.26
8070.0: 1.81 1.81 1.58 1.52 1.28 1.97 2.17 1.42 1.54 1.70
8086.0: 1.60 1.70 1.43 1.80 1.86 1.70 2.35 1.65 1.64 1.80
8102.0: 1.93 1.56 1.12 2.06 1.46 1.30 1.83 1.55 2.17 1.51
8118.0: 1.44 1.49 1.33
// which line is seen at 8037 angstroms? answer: [S II] 6716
